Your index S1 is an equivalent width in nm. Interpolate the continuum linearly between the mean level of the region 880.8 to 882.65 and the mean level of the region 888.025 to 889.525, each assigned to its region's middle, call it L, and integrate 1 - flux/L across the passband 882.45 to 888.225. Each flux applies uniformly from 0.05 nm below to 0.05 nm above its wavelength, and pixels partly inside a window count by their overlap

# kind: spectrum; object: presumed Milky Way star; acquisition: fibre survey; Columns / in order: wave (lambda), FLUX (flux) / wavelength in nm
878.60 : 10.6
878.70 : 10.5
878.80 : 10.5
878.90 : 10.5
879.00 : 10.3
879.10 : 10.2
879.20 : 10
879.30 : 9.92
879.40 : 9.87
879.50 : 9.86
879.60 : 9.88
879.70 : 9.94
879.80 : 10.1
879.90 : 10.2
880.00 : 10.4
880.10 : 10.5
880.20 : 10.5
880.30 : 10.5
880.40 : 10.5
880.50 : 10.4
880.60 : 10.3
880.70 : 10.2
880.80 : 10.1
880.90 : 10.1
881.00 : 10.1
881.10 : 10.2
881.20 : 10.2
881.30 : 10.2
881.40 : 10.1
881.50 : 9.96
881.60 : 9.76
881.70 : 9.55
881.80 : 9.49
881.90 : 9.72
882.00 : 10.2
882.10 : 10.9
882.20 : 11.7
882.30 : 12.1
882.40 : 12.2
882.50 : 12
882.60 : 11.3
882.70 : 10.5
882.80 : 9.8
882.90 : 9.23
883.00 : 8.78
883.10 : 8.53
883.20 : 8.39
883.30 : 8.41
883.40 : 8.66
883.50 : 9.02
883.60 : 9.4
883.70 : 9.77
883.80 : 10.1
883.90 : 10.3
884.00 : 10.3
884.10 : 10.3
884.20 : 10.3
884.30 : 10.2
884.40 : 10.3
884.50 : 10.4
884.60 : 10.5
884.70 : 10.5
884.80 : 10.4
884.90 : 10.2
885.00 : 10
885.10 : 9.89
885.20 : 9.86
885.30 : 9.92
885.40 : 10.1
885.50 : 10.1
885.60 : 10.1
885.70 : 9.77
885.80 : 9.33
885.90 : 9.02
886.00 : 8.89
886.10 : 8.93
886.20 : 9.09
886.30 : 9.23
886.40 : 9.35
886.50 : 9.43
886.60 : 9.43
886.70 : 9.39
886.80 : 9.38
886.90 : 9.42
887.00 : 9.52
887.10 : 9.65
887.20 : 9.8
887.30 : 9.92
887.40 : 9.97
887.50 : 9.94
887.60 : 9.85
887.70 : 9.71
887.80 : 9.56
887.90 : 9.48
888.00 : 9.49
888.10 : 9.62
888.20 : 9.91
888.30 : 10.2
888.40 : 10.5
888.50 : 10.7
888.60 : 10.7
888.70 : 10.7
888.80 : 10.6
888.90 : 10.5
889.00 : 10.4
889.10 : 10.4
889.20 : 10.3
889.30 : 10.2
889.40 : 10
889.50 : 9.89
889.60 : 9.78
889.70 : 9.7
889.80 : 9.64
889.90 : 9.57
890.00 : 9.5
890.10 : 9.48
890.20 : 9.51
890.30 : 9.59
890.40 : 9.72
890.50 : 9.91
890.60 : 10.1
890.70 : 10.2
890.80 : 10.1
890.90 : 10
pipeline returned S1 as 0.38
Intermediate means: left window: 10.5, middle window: 9.73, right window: 10.3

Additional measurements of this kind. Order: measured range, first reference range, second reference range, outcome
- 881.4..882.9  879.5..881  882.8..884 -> -0.15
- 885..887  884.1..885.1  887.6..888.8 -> 0.13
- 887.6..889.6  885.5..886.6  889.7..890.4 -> -0.13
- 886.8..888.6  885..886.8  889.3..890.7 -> -0.04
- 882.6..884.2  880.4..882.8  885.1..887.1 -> 0.09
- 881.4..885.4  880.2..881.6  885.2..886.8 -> -0.09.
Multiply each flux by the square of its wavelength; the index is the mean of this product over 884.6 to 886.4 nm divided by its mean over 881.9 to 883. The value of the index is 0.90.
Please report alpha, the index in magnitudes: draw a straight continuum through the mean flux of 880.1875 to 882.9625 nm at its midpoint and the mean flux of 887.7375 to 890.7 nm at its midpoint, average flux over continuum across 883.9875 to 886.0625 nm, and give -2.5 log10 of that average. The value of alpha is 0.023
